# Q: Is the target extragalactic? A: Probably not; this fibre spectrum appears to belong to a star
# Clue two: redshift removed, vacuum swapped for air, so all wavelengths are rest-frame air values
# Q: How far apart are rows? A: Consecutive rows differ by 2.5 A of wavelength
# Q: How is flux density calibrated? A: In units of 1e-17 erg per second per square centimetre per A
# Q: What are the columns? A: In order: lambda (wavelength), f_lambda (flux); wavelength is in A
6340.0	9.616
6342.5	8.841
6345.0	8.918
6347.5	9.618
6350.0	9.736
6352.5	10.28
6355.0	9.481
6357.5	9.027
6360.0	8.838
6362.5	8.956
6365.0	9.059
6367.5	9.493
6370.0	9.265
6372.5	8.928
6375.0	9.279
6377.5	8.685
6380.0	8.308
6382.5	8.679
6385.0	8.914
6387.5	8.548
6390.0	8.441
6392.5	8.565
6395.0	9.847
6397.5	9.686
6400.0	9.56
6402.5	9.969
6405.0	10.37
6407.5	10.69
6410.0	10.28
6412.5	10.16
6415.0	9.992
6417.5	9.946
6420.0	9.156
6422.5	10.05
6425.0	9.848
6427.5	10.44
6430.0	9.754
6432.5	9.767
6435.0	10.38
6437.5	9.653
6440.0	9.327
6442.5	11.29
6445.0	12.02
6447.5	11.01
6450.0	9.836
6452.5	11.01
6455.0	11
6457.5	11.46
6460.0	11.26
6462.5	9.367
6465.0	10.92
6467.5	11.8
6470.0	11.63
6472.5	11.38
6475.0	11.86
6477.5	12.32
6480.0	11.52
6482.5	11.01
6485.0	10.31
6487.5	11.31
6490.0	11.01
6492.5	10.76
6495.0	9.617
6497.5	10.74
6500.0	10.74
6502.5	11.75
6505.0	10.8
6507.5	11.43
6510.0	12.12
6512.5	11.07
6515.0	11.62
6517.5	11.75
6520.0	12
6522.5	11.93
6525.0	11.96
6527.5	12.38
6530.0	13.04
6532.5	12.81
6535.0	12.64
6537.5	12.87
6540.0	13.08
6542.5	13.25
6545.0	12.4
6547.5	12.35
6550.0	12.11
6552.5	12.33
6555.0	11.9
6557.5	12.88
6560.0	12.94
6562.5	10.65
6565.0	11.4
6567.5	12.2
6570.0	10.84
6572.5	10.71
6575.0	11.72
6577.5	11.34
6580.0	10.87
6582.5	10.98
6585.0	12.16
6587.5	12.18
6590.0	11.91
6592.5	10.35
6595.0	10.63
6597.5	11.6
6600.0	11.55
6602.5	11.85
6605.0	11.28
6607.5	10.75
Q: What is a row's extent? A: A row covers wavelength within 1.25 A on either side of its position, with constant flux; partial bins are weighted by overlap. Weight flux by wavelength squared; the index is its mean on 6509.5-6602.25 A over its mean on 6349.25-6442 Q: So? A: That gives 1.31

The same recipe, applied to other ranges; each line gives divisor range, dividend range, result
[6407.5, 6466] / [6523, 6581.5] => 1.21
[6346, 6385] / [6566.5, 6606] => 1.33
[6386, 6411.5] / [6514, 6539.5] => 1.34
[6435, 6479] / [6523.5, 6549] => 1.18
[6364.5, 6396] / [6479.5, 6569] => 1.38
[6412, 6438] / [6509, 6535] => 1.26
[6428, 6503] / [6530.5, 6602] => 1.13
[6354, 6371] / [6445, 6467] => 1.22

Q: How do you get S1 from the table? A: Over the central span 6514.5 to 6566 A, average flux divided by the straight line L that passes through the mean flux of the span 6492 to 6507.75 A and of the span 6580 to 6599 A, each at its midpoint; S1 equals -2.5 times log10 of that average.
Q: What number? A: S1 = -0.12 mag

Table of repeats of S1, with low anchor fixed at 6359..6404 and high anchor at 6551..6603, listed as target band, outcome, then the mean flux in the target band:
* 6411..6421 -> -0.038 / 9.84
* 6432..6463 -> -0.074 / 10.6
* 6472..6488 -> -0.107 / 11.4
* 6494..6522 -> -0.058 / 11.3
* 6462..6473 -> -0.096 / 11.1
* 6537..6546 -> -0.163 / 12.9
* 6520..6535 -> -0.137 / 12.4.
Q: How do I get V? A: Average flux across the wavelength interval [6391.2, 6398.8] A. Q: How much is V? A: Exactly 9.36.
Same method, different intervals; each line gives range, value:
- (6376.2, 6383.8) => 8.56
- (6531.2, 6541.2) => 12.8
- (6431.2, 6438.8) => 9.93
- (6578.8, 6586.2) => 11.3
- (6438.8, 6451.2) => 10.7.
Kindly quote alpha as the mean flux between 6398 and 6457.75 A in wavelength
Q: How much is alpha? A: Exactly 10.3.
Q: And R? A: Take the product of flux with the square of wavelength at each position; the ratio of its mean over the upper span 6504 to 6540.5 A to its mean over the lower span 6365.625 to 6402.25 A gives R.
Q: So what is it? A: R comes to 1.40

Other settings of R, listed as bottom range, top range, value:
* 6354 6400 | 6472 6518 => 1.29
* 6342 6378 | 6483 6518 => 1.25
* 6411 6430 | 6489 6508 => 1.12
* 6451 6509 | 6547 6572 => 1.10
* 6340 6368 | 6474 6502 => 1.24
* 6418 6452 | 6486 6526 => 1.13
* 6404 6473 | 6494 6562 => 1.18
